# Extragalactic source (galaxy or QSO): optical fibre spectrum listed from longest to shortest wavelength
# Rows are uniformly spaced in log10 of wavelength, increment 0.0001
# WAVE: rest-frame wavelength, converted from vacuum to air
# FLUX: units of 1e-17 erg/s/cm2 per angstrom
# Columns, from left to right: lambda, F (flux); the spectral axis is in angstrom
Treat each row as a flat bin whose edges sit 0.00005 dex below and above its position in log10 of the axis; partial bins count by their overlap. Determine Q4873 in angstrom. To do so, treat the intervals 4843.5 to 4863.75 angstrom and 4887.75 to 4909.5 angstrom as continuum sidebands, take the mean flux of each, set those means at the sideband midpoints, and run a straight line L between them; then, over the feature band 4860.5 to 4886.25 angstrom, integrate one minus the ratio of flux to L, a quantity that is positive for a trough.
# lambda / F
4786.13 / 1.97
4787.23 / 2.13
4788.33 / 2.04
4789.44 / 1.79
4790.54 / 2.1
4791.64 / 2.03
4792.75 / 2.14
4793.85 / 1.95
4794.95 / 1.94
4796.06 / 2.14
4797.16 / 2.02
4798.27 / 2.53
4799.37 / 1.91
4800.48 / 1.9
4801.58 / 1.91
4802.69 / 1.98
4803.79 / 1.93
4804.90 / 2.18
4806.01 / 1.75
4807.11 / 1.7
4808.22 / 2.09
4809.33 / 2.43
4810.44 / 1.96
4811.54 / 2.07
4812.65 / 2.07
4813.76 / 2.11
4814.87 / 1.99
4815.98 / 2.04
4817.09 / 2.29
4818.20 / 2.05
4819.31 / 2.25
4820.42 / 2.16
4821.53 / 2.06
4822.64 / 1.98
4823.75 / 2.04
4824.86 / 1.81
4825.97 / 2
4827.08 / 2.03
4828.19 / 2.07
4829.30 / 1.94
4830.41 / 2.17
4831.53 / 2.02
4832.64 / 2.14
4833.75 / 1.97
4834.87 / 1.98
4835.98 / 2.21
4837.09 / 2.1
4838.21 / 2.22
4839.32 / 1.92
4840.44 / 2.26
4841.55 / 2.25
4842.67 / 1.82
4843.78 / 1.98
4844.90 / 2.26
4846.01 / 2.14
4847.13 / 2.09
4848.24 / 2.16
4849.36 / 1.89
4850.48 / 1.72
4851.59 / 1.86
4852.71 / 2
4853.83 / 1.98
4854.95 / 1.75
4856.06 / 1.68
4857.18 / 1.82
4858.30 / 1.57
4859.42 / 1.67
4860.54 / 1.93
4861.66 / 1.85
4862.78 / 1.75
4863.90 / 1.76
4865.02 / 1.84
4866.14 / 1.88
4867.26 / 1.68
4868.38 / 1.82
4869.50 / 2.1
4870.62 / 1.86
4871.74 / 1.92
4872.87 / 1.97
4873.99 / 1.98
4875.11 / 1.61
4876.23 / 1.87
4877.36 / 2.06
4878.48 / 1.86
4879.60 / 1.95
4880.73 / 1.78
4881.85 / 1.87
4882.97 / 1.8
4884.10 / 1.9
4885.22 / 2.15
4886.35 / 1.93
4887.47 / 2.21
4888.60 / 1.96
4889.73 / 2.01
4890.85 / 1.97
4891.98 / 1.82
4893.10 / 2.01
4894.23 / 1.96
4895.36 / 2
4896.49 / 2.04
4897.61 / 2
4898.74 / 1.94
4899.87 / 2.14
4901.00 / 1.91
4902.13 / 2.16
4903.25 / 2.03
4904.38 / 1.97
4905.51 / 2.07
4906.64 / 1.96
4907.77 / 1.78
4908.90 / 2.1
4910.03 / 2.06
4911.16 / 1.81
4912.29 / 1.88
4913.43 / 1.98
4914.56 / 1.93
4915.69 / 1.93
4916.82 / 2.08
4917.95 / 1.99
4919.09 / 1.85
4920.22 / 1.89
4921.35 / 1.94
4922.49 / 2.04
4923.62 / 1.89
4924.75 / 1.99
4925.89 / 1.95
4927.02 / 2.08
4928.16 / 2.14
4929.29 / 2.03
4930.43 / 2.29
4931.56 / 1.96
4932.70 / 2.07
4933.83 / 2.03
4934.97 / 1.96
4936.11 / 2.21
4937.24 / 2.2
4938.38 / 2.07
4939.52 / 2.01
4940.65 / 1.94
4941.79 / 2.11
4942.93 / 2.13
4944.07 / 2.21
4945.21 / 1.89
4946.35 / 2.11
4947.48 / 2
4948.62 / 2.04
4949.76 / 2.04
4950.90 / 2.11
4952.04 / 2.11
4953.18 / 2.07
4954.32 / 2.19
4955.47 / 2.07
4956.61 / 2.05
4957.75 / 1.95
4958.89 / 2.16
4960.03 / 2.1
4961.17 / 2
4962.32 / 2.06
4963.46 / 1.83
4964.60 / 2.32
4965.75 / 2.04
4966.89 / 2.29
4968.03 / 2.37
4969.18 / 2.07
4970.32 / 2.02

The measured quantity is 0.77 angstrom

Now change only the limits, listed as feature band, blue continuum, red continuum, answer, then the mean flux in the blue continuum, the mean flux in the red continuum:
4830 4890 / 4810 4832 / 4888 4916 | 2.27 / 2.06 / 1.98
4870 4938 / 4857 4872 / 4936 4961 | -1.44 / 1.82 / 2.08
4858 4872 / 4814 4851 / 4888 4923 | 1.40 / 2.06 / 1.97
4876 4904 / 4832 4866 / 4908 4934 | 0.01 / 1.95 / 1.99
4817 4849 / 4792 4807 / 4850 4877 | -2.69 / 2.01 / 1.83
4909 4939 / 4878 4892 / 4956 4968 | 0.14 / 1.94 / 2.09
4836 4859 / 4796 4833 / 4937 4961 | 0.87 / 2.05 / 2.07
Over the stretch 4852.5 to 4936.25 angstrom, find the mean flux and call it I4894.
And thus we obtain 1.94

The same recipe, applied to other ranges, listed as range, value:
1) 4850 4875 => 1.83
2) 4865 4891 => 1.92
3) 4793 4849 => 2.06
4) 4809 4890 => 1.97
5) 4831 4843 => 2.09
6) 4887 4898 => 2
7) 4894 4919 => 1.98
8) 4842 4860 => 1.9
